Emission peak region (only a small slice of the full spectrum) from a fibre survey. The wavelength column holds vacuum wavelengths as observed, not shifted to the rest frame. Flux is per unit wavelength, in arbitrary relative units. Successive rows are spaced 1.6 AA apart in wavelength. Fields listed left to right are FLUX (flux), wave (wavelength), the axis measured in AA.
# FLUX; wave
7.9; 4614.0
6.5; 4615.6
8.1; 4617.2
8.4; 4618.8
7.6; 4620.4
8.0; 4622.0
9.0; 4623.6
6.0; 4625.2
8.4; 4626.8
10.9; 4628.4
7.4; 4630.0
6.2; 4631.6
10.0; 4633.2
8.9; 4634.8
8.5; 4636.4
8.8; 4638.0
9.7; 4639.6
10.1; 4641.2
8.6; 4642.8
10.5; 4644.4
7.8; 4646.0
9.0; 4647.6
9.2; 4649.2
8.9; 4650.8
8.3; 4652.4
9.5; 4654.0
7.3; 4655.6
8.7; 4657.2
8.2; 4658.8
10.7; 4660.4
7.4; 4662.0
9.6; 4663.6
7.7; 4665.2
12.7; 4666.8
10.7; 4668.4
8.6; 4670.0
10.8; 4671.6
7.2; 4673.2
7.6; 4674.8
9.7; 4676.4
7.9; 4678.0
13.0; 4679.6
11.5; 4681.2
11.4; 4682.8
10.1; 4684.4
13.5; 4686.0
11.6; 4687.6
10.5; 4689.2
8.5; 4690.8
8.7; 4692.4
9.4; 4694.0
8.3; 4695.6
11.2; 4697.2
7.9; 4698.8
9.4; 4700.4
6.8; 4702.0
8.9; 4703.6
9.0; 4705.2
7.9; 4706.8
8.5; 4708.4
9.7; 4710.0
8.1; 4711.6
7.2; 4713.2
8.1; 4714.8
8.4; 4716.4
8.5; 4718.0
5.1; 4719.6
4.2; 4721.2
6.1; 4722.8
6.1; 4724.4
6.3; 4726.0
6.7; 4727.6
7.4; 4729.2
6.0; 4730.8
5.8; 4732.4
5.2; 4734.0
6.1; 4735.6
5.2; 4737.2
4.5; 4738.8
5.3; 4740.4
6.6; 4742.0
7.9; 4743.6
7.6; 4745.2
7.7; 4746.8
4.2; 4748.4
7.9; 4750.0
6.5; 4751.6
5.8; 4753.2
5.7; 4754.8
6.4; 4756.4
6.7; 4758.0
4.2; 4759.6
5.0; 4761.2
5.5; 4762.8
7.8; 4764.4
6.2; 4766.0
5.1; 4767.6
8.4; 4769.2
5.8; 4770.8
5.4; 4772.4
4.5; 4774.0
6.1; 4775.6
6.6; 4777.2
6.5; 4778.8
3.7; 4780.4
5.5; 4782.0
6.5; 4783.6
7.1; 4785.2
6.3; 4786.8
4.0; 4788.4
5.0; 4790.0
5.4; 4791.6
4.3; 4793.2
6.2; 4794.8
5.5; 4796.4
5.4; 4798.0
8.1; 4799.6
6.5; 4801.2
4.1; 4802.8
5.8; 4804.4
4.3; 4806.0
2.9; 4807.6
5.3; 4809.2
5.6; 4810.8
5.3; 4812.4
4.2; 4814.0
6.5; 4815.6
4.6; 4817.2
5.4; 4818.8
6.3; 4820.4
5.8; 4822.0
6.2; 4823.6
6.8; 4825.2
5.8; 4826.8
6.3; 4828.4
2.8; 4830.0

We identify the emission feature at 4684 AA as C III] 1909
